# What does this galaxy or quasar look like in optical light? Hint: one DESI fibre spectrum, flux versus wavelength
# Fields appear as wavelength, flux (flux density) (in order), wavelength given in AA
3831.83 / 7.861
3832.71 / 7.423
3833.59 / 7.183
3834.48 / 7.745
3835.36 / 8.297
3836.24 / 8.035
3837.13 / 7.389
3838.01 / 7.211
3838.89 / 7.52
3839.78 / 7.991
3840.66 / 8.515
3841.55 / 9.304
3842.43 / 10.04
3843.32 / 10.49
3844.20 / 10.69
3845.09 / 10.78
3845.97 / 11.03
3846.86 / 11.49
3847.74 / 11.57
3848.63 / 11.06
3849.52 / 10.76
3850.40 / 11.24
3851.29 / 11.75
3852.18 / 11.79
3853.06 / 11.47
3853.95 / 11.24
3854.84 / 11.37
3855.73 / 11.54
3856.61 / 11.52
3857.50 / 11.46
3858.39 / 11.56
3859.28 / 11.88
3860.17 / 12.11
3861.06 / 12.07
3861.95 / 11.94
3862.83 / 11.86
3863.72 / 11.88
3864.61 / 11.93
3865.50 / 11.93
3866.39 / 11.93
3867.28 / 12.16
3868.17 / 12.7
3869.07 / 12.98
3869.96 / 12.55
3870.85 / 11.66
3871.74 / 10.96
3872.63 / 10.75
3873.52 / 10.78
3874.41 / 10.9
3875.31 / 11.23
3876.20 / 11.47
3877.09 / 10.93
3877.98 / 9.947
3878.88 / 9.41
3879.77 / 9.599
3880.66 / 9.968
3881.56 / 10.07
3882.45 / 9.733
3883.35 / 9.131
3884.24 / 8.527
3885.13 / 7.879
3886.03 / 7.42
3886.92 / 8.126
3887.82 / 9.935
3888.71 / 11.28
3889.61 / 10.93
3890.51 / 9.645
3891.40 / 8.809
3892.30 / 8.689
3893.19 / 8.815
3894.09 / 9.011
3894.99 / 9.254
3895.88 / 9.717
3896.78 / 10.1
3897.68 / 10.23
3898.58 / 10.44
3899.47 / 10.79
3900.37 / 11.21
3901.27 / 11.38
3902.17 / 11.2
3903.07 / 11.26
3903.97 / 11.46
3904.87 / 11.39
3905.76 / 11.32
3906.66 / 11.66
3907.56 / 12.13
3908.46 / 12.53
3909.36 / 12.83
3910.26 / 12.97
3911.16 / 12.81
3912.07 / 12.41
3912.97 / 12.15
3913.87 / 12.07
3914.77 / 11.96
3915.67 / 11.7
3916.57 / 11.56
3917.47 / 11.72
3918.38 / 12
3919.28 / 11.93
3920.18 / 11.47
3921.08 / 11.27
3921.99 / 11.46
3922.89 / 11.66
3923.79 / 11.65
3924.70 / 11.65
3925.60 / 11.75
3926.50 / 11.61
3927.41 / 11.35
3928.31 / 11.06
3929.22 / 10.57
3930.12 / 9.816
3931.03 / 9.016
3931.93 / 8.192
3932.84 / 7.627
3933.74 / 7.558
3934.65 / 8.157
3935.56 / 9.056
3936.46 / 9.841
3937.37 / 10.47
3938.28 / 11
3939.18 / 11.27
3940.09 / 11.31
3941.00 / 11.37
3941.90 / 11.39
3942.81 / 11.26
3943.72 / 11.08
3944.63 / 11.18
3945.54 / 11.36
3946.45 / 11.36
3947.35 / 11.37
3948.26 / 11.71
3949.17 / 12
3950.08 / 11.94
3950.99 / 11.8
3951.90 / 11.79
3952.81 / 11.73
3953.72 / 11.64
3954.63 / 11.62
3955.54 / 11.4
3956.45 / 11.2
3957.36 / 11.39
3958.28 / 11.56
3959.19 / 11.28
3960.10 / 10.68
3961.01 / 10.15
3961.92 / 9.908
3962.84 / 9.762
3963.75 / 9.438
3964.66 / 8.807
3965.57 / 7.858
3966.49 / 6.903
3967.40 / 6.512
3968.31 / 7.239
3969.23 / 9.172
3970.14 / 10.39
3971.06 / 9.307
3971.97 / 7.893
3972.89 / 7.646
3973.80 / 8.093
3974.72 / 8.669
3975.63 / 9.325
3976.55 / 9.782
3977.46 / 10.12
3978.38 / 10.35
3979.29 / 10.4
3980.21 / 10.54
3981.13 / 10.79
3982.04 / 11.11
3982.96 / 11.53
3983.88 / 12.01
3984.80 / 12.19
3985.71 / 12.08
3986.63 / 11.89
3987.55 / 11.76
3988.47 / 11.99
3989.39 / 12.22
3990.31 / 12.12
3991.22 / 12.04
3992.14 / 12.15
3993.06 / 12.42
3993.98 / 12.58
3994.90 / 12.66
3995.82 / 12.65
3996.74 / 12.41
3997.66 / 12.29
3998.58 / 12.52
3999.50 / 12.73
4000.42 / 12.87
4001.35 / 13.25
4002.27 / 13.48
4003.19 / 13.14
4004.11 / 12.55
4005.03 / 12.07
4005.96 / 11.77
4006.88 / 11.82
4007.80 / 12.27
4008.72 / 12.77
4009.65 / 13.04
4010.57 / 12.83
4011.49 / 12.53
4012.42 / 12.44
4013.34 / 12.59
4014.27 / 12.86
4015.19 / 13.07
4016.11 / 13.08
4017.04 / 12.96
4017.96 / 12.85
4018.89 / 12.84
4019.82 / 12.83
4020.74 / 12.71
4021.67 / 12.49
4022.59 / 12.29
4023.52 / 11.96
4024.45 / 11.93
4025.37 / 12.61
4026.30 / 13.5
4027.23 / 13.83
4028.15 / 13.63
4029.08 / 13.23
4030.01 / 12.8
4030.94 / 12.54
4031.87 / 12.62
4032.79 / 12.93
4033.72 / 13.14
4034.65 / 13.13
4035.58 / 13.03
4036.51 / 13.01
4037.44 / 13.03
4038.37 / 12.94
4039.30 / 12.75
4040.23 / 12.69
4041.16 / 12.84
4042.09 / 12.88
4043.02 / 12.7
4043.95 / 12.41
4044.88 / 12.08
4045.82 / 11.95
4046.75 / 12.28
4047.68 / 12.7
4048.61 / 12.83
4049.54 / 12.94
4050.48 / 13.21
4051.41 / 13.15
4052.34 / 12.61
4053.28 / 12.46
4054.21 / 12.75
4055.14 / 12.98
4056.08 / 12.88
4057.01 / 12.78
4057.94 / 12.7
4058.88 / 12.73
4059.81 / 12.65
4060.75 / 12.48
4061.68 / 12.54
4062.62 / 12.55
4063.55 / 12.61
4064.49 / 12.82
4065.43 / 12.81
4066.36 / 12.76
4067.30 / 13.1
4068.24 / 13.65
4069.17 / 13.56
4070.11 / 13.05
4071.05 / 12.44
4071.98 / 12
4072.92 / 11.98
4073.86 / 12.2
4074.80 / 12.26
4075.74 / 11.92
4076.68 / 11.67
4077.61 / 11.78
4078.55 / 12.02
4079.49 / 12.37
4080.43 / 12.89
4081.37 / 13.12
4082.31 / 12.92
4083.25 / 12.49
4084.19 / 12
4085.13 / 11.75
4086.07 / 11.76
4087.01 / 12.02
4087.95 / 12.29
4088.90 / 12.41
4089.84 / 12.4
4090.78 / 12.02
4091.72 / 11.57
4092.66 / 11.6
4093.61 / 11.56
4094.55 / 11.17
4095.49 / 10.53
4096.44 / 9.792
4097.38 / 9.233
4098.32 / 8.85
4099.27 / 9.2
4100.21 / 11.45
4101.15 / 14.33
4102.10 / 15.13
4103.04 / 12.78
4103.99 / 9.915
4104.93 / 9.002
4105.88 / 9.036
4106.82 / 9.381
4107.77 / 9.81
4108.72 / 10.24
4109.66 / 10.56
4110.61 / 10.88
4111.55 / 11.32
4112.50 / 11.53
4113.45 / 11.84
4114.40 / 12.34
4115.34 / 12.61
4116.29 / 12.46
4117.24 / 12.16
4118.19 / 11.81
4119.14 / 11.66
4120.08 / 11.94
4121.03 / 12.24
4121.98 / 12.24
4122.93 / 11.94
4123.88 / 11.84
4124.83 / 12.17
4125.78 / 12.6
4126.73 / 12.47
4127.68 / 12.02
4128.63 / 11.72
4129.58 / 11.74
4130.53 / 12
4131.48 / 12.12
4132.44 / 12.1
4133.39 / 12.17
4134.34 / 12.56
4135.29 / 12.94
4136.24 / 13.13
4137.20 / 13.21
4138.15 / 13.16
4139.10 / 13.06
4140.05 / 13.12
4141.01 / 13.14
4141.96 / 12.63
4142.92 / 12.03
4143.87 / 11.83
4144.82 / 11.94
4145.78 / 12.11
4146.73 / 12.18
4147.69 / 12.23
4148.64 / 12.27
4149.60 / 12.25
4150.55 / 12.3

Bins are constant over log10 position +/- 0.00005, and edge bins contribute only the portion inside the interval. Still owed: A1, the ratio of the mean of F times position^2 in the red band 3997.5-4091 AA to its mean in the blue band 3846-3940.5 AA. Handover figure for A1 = 1.3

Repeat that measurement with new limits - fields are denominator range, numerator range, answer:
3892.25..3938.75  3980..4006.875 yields 1.17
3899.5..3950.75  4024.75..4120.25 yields 1.17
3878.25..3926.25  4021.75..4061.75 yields 1.27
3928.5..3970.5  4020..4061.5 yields 1.30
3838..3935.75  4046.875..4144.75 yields 1.25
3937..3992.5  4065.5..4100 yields 1.19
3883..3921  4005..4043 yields 1.26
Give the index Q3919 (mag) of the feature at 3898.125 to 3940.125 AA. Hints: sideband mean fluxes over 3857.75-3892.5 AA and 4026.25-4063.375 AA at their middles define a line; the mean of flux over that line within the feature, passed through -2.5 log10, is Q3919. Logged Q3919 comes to 0.01 mag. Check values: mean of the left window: 10.7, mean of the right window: 12.8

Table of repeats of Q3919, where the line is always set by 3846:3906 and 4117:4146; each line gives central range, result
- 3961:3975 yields 0.31 mag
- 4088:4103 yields 0.06 mag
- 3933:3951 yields 0.04 mag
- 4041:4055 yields -0.07 mag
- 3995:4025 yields -0.09 mag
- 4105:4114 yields 0.17 mag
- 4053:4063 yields -0.07 mag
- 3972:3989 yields 0.09 mag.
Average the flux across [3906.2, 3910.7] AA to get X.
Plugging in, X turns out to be 12.4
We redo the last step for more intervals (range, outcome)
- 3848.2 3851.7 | 11.2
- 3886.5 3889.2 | 9.8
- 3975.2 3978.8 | 9.89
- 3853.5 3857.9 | 11.4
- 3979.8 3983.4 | 11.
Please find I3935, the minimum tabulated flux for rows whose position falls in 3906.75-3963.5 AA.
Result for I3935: 7.558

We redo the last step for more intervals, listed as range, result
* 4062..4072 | 12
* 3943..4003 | 6.512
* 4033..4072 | 11.95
